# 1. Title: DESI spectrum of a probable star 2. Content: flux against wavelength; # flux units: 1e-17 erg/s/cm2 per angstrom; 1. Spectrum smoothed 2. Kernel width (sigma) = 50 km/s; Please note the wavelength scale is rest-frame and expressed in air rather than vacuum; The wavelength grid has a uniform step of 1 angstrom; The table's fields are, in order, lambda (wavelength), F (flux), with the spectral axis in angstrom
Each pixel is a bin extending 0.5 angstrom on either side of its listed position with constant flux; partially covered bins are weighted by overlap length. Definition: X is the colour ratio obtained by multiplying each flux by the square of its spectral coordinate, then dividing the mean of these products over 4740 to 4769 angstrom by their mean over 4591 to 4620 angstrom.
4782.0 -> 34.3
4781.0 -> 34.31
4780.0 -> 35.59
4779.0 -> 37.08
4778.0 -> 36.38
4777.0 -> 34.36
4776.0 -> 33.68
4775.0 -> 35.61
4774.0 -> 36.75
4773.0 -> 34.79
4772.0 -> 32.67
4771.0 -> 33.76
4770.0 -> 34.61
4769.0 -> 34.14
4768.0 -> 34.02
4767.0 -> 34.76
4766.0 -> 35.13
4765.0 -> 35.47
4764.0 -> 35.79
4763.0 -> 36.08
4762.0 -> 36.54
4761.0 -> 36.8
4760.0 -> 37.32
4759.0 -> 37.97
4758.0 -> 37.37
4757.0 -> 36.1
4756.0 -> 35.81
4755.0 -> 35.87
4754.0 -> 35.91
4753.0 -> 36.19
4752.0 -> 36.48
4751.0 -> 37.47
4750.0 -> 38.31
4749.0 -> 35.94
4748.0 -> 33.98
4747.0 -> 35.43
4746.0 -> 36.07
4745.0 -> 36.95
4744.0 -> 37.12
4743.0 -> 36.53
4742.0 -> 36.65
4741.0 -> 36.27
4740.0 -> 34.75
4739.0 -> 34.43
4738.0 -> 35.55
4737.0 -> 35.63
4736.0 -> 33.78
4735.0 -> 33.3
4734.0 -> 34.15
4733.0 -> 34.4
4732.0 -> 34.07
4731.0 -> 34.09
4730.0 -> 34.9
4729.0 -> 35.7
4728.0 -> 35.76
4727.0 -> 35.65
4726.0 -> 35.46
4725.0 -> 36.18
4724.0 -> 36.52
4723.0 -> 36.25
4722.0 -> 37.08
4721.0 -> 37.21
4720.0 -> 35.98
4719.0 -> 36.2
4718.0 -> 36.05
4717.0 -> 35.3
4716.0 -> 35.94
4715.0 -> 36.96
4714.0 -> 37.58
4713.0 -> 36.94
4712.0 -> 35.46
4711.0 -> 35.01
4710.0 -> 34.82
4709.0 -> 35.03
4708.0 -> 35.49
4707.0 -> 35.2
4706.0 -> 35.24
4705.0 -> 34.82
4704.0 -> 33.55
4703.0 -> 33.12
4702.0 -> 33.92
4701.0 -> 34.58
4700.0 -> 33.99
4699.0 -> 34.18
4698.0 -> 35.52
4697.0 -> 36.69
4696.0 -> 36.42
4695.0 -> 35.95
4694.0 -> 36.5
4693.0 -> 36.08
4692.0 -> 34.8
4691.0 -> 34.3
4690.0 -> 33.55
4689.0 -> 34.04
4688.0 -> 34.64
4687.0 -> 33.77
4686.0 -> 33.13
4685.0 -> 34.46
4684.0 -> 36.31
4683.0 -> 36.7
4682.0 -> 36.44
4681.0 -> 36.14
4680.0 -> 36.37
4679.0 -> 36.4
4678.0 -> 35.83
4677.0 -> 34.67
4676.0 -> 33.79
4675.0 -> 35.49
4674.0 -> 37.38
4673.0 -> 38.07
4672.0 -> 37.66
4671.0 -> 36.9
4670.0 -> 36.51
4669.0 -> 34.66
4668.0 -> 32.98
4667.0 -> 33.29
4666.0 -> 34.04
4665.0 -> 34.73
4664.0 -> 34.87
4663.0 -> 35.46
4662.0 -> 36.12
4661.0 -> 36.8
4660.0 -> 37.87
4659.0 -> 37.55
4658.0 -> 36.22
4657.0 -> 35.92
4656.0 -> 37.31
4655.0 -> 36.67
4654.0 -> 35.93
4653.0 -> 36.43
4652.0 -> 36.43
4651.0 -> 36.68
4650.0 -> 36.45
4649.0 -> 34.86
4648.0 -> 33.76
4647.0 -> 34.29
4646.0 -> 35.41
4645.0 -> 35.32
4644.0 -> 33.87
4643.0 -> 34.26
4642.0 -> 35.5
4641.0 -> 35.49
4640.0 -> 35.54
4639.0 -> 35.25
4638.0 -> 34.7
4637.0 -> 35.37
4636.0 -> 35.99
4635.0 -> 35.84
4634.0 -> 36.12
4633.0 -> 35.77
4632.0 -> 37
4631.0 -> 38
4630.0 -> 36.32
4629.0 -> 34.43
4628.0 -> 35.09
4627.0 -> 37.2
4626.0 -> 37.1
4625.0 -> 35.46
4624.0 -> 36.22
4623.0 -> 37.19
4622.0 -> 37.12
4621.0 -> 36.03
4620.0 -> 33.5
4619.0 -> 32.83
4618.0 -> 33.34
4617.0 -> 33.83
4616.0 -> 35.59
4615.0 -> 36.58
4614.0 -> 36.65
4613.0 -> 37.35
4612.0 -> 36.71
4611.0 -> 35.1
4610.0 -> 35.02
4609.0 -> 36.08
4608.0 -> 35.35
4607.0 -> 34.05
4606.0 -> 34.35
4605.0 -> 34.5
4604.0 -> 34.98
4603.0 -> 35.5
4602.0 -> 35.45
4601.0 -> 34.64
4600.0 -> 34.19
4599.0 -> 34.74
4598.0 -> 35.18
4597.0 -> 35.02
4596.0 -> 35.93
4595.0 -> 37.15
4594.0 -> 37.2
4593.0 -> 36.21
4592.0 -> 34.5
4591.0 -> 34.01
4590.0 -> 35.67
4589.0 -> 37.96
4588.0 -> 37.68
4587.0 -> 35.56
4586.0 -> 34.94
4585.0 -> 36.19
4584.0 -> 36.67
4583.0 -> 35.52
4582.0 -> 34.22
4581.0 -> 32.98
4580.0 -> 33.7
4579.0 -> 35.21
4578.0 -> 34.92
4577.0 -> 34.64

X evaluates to 1.09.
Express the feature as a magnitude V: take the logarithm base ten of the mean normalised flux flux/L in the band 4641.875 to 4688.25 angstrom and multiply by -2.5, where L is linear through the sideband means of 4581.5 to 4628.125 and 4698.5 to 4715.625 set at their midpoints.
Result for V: -0.01 mag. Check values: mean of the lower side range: 35.6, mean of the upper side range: 35.1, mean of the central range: 35.6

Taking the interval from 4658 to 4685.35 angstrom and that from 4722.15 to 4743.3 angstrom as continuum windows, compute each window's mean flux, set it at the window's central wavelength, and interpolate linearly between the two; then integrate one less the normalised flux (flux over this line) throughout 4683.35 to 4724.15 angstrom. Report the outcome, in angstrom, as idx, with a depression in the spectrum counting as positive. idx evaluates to 0.2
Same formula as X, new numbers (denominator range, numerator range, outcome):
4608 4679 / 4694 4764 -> 1.04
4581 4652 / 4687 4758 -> 1.05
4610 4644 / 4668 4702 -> 1.02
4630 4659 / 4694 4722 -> 1.02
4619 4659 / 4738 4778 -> 1.05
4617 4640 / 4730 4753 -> 1.04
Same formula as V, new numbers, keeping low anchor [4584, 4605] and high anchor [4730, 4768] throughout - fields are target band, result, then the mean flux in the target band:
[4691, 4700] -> 0.00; 35.6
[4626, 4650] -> 0.00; 35.5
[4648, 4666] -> -0.01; 36.1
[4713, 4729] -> -0.02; 36.3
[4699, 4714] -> 0.03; 34.9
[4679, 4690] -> 0.02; 35.2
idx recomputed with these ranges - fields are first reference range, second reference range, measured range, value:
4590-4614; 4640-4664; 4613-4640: -0.10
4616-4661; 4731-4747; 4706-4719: -0.15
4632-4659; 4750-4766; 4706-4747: 0.68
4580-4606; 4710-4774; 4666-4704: 0.39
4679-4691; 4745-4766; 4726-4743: 0.45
